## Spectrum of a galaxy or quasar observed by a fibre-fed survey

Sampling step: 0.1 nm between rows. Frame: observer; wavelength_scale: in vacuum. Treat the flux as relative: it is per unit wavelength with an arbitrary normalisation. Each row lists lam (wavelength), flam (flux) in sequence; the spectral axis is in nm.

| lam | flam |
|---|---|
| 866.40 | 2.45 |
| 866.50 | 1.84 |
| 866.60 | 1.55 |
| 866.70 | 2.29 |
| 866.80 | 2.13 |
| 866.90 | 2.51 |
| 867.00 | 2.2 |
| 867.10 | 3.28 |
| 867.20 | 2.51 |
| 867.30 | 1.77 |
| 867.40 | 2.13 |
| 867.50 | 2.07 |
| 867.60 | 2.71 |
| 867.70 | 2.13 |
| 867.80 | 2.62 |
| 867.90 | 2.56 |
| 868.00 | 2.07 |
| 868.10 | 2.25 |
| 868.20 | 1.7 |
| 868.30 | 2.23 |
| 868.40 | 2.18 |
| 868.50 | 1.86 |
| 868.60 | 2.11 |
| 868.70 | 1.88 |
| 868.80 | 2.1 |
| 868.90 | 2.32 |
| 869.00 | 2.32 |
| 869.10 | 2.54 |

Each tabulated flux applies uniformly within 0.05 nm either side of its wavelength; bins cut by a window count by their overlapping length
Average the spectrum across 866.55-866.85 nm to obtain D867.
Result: 1.99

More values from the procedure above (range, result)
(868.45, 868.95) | 2.05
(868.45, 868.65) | 1.98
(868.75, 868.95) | 2.21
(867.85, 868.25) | 2.15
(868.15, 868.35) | 1.96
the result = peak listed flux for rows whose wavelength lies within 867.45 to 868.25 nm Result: 2.71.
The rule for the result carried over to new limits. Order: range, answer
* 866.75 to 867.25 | 3.28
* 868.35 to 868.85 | 2.18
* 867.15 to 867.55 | 2.51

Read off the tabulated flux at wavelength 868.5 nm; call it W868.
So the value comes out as 1.86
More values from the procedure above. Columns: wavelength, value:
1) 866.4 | 2.45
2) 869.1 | 2.54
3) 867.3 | 1.77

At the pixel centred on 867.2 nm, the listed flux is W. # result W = 2.51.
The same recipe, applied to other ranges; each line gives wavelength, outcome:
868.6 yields 2.11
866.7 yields 2.29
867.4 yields 2.13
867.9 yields 2.56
